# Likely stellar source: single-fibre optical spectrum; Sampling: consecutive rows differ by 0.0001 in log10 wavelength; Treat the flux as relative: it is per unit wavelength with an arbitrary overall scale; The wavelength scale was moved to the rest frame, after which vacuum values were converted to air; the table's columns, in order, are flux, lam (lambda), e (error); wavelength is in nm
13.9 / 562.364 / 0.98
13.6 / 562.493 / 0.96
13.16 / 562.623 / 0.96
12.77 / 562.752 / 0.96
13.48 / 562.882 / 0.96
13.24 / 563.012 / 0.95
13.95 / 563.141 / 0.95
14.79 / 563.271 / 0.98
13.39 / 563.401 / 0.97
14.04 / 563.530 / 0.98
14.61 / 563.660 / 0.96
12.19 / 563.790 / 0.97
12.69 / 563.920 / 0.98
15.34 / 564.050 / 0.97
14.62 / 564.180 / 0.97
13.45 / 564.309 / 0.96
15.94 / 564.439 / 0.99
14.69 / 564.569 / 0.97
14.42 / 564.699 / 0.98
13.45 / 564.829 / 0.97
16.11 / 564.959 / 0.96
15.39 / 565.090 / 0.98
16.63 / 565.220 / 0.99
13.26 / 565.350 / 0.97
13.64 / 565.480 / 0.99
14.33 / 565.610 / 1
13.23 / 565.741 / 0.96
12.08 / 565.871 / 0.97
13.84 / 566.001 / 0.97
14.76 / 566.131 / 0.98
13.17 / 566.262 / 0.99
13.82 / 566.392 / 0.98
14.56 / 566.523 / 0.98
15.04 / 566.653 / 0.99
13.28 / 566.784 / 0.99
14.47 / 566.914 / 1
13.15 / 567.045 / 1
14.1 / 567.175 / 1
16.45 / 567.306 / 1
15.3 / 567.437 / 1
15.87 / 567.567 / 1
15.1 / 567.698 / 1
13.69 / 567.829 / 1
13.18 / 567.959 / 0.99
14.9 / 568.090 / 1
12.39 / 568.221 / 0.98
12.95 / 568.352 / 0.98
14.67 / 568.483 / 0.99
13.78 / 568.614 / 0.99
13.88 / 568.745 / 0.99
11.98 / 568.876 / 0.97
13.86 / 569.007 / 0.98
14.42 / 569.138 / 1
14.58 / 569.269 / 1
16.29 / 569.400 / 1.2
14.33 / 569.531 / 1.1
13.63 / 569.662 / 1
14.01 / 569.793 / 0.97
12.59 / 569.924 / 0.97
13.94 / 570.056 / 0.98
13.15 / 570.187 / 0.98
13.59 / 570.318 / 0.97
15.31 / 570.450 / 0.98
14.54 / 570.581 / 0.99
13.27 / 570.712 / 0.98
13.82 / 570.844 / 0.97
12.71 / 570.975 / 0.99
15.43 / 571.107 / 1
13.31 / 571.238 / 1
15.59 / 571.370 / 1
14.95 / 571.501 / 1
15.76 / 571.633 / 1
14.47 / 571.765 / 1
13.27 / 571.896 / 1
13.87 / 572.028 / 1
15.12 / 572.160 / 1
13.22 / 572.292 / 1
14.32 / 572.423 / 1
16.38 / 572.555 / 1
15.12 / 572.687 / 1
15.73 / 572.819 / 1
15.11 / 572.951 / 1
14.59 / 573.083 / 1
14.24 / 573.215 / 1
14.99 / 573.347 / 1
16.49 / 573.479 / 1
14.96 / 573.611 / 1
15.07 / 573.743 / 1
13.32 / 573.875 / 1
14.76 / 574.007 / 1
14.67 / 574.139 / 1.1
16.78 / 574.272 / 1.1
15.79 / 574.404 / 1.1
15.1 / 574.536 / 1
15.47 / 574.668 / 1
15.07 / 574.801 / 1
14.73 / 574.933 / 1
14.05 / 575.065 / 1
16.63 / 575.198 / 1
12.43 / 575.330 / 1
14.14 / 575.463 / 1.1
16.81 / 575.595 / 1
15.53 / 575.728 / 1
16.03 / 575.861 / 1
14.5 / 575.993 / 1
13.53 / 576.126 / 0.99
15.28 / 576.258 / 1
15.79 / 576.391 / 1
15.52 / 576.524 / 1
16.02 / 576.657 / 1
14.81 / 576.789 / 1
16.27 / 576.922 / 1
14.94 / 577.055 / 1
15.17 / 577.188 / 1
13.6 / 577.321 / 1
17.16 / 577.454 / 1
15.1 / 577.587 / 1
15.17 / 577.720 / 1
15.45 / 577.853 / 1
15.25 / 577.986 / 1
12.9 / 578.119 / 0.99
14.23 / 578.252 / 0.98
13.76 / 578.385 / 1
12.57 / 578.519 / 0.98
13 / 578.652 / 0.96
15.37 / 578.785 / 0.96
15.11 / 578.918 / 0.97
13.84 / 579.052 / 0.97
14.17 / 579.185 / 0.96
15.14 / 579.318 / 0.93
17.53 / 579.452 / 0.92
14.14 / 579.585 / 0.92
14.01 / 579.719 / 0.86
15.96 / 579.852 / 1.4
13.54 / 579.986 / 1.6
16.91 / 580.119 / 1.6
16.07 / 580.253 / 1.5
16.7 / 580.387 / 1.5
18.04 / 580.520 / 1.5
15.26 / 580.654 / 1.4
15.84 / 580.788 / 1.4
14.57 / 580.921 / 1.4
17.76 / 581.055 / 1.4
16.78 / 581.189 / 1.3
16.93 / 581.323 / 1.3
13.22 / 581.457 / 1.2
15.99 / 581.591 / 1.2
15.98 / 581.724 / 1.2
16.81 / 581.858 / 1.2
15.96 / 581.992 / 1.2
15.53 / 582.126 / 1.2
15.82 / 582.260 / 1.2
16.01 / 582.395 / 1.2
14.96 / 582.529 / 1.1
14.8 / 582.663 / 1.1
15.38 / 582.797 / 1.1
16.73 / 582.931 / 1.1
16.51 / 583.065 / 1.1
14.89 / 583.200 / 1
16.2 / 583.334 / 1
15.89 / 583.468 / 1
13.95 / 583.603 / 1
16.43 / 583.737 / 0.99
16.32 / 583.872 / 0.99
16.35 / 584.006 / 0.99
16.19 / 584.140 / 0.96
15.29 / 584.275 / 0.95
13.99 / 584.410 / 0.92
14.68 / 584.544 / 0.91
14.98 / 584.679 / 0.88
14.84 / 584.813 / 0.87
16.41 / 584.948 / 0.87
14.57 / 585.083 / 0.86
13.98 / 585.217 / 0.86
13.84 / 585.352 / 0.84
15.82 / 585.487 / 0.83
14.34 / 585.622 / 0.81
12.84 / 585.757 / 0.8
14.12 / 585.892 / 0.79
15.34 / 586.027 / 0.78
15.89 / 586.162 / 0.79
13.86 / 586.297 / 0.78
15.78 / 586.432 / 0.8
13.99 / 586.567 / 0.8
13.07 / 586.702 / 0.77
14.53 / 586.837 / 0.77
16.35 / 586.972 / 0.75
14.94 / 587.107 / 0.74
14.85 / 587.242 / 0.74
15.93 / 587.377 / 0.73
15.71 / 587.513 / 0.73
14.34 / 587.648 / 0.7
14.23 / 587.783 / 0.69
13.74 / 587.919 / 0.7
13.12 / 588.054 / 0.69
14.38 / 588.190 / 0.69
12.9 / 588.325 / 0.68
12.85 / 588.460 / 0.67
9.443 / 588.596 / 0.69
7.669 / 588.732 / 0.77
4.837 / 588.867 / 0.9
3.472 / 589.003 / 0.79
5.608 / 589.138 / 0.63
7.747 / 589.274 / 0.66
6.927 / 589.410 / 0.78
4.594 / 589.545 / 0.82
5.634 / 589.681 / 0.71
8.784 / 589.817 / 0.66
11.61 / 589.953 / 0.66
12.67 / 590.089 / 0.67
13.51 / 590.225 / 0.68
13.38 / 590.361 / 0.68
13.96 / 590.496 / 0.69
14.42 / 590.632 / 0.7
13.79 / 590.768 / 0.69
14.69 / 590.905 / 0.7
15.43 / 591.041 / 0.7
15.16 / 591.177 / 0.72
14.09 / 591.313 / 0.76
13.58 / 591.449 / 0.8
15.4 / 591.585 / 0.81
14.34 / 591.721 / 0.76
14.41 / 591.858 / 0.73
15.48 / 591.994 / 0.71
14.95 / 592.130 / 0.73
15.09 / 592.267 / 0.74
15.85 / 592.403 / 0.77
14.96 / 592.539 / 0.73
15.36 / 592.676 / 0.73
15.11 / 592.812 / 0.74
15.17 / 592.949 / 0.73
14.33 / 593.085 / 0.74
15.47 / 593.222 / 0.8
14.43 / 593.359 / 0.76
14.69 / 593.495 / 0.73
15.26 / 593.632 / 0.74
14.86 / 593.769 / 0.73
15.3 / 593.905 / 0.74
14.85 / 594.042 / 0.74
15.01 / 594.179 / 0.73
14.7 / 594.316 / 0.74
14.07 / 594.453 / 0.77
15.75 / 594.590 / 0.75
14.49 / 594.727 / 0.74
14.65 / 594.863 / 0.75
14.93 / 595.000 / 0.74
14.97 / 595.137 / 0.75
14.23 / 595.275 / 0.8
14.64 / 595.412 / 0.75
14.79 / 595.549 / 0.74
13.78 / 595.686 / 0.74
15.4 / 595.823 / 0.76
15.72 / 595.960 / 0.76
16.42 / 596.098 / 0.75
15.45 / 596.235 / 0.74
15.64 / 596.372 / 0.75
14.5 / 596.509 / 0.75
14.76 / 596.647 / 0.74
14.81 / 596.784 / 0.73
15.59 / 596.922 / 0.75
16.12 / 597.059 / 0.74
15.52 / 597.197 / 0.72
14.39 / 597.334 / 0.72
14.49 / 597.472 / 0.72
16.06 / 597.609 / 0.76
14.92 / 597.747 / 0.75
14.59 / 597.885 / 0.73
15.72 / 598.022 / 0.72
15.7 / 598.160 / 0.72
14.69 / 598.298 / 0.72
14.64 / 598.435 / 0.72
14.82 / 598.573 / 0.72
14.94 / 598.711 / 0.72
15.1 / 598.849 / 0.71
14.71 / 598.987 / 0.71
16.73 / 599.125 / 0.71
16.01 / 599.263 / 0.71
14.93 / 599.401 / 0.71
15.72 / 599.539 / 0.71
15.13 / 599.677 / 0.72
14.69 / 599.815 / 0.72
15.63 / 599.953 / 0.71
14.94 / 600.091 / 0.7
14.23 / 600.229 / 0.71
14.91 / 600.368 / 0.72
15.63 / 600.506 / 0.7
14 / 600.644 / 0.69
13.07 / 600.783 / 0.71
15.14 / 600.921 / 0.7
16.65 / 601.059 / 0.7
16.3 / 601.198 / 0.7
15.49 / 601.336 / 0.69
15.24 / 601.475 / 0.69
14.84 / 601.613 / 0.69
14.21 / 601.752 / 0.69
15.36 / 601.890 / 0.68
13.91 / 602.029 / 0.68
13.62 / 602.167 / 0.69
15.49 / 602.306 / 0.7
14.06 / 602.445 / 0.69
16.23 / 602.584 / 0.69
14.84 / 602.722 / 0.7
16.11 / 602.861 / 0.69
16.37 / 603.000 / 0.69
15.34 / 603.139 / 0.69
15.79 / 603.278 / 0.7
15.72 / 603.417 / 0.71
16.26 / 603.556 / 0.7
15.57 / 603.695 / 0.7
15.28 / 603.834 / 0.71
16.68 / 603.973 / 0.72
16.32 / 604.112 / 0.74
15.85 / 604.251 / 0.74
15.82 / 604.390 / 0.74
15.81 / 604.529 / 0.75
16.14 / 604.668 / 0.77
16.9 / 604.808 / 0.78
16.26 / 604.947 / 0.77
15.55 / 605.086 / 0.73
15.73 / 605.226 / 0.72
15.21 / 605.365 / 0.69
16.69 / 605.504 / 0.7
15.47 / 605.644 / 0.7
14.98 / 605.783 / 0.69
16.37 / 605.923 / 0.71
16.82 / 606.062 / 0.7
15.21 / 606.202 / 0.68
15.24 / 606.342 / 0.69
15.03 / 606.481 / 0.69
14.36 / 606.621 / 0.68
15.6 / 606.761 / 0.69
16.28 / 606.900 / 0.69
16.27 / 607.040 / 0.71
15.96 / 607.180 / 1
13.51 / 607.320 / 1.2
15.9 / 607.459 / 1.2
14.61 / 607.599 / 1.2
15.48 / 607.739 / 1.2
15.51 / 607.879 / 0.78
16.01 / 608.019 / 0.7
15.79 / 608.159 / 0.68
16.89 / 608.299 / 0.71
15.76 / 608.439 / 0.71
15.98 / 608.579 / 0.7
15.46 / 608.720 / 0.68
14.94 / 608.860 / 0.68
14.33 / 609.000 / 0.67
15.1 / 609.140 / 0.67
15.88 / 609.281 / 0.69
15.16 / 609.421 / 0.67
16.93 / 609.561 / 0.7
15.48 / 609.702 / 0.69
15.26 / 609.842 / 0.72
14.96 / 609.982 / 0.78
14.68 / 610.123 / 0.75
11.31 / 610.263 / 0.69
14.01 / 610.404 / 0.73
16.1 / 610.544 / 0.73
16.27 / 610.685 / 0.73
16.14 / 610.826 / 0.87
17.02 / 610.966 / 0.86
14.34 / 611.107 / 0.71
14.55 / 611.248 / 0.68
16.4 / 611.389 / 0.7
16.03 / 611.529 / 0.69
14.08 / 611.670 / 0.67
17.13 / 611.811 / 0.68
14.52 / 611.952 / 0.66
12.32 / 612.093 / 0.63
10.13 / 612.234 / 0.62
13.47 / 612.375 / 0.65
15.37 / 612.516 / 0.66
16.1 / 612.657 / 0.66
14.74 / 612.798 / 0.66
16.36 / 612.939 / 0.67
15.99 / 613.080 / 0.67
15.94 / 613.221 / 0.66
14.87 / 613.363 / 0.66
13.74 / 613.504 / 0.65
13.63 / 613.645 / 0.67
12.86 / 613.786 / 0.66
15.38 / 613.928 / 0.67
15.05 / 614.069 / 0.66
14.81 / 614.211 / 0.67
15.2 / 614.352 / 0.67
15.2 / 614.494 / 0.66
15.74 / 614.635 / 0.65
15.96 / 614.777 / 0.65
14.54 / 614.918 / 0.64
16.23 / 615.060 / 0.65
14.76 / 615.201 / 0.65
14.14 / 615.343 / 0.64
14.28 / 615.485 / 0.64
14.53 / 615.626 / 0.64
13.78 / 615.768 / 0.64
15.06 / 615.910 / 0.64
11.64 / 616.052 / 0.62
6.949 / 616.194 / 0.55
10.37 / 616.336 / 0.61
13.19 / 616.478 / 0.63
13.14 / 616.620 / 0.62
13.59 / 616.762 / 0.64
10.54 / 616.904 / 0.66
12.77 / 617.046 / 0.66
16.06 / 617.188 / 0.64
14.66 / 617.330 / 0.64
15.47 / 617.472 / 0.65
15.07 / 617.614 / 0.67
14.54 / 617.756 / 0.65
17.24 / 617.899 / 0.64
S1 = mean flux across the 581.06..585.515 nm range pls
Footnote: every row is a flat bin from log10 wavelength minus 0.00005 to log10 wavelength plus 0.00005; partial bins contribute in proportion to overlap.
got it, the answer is 15.5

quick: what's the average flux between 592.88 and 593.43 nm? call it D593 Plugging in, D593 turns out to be 14.8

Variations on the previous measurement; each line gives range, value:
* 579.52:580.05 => 14.4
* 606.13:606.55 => 15.2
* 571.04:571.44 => 14.8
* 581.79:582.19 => 16.1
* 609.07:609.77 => 15.7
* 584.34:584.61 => 14.3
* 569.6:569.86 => 13.8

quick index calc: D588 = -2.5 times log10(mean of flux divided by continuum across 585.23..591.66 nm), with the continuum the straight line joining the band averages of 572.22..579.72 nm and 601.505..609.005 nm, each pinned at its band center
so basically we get 0.20 mag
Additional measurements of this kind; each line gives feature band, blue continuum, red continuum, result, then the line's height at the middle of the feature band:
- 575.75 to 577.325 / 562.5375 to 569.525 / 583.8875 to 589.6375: -0.12 mag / 13.6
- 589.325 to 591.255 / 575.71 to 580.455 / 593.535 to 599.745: 0.27 mag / 15.1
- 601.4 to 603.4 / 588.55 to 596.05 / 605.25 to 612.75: -0.05 mag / 14.4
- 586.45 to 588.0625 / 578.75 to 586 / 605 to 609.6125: 0.06 mag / 15.5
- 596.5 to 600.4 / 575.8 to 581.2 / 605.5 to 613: 0.01 mag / 15.2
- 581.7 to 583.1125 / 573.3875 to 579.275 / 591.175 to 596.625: -0.07 mag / 14.9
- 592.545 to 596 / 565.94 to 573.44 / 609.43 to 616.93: -0.04 mag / 14.4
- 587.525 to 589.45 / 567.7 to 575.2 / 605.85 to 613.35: 0.39 mag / 14.8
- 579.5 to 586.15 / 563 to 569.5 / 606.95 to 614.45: -0.07 mag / 14.5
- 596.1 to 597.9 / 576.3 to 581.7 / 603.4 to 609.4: 0.02 mag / 15.5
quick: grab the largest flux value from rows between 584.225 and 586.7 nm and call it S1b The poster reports 16.41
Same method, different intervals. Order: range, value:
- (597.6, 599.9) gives 16.73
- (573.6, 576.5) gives 16.81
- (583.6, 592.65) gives 16.43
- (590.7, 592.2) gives 15.48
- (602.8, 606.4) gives 16.9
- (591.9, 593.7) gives 15.85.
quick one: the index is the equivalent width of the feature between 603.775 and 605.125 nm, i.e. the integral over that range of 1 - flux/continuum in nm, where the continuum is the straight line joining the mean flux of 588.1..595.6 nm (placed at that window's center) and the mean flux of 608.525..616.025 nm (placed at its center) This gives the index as -0.18 nm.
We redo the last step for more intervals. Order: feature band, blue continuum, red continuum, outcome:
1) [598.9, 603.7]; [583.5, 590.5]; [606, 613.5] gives -0.28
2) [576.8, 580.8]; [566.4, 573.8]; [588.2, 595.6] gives -0.35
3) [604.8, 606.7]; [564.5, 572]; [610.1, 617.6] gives -0.18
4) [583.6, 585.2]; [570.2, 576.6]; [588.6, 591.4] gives -0.47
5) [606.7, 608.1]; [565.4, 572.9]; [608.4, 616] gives -0.06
